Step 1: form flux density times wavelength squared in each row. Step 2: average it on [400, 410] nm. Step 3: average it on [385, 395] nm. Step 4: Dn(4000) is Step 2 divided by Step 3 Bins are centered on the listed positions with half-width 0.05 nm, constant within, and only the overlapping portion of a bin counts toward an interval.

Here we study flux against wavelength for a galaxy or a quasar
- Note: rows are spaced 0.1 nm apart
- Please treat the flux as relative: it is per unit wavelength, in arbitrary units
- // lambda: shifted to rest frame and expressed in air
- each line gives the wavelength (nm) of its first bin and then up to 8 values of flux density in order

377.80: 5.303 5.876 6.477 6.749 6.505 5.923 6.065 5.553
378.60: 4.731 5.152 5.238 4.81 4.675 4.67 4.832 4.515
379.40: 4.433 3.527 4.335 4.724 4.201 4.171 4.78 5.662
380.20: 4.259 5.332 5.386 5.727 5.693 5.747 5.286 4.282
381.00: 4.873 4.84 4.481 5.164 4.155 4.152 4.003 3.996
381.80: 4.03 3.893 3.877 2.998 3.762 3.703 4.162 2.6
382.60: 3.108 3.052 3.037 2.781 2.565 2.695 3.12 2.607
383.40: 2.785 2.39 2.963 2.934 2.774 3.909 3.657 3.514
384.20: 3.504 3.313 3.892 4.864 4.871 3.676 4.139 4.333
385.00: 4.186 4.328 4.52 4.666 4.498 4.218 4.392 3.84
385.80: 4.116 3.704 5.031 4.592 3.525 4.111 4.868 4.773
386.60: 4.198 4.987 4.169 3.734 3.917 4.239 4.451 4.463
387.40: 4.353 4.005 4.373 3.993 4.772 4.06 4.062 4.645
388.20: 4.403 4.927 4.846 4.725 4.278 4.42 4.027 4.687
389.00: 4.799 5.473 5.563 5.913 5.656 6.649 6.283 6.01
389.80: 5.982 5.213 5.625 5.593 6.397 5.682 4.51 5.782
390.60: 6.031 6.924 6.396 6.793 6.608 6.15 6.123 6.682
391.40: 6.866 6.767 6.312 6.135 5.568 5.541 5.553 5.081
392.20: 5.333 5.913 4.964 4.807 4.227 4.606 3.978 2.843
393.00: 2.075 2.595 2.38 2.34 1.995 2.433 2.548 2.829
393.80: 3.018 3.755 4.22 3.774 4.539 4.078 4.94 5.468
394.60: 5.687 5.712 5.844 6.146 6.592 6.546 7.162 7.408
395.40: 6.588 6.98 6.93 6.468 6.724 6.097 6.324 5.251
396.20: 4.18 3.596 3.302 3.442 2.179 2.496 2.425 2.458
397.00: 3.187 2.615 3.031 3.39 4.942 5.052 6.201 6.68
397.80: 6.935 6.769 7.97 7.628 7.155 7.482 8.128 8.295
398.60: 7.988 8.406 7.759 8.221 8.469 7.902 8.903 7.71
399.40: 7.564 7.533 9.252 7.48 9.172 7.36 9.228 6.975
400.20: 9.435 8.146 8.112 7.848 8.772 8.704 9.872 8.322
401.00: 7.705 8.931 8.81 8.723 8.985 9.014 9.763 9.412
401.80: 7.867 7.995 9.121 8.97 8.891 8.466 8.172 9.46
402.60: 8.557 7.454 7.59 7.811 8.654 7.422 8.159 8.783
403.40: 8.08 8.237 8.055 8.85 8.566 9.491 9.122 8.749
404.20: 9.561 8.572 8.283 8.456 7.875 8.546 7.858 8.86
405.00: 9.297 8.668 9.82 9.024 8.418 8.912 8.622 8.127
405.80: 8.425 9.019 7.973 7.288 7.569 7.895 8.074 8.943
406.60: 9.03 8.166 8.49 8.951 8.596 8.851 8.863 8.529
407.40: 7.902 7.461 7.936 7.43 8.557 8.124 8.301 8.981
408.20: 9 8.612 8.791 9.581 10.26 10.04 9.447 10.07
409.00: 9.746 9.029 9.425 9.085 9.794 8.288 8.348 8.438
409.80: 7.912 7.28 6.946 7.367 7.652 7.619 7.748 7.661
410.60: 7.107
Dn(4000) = 1.9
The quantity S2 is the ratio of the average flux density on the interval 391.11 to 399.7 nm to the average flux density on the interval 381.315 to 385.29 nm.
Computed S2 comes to 1.52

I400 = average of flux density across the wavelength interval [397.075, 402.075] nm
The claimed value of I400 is 7.79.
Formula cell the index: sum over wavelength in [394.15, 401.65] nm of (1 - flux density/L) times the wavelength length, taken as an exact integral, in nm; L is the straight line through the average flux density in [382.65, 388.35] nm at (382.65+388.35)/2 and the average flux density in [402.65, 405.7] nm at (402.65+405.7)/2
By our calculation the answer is 0.374 nm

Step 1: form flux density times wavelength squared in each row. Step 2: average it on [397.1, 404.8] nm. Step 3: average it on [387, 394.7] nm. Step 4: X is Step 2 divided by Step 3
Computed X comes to 1.7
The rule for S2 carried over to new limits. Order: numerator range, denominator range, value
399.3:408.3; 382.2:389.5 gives 2.08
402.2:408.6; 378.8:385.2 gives 2.09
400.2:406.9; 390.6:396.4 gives 1.66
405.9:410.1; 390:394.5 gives 1.78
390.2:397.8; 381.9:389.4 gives 1.22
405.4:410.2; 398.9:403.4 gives 1.01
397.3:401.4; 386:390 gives 1.66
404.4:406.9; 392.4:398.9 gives 1.69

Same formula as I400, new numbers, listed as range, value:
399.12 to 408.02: 8.47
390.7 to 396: 5.16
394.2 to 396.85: 5.31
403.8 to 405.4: 8.79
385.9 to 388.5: 4.37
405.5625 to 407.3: 8.41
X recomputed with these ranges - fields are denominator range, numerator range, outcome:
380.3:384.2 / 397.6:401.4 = 2.32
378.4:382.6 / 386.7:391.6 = 1.21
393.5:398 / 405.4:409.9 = 1.88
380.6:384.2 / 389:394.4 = 1.42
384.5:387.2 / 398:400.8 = 2.03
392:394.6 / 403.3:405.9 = 2.38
